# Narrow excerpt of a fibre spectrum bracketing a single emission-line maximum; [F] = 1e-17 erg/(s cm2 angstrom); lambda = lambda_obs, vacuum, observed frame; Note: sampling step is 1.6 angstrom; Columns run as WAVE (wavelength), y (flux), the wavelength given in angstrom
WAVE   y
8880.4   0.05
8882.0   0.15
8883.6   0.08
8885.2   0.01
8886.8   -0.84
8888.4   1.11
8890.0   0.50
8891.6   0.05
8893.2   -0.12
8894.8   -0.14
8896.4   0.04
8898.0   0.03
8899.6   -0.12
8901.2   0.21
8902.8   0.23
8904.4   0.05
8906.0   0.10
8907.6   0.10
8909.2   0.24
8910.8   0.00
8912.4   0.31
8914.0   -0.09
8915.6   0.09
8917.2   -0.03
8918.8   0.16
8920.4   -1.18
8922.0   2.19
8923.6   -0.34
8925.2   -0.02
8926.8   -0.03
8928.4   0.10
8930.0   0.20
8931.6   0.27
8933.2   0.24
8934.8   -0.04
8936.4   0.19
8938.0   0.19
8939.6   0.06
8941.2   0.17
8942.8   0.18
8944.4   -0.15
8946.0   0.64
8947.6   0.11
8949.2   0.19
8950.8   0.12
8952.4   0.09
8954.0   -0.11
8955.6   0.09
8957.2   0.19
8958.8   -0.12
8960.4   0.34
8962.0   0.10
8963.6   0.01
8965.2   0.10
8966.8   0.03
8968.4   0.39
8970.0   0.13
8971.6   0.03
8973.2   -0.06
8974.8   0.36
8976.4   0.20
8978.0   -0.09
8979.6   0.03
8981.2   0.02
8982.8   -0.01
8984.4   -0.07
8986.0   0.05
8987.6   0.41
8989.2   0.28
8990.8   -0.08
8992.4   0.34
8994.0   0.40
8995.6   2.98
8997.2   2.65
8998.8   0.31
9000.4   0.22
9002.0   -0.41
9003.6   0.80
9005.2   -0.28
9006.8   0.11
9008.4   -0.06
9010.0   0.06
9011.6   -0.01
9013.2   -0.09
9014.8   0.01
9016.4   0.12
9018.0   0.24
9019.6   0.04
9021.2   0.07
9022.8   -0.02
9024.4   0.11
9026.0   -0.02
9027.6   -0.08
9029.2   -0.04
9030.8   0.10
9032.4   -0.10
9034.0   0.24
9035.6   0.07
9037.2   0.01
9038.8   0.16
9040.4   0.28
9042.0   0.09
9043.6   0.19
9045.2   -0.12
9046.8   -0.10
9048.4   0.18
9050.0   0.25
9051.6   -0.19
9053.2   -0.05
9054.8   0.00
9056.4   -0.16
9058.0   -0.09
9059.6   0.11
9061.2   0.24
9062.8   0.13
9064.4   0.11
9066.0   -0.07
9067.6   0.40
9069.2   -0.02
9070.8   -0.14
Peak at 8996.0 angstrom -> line H-alpha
